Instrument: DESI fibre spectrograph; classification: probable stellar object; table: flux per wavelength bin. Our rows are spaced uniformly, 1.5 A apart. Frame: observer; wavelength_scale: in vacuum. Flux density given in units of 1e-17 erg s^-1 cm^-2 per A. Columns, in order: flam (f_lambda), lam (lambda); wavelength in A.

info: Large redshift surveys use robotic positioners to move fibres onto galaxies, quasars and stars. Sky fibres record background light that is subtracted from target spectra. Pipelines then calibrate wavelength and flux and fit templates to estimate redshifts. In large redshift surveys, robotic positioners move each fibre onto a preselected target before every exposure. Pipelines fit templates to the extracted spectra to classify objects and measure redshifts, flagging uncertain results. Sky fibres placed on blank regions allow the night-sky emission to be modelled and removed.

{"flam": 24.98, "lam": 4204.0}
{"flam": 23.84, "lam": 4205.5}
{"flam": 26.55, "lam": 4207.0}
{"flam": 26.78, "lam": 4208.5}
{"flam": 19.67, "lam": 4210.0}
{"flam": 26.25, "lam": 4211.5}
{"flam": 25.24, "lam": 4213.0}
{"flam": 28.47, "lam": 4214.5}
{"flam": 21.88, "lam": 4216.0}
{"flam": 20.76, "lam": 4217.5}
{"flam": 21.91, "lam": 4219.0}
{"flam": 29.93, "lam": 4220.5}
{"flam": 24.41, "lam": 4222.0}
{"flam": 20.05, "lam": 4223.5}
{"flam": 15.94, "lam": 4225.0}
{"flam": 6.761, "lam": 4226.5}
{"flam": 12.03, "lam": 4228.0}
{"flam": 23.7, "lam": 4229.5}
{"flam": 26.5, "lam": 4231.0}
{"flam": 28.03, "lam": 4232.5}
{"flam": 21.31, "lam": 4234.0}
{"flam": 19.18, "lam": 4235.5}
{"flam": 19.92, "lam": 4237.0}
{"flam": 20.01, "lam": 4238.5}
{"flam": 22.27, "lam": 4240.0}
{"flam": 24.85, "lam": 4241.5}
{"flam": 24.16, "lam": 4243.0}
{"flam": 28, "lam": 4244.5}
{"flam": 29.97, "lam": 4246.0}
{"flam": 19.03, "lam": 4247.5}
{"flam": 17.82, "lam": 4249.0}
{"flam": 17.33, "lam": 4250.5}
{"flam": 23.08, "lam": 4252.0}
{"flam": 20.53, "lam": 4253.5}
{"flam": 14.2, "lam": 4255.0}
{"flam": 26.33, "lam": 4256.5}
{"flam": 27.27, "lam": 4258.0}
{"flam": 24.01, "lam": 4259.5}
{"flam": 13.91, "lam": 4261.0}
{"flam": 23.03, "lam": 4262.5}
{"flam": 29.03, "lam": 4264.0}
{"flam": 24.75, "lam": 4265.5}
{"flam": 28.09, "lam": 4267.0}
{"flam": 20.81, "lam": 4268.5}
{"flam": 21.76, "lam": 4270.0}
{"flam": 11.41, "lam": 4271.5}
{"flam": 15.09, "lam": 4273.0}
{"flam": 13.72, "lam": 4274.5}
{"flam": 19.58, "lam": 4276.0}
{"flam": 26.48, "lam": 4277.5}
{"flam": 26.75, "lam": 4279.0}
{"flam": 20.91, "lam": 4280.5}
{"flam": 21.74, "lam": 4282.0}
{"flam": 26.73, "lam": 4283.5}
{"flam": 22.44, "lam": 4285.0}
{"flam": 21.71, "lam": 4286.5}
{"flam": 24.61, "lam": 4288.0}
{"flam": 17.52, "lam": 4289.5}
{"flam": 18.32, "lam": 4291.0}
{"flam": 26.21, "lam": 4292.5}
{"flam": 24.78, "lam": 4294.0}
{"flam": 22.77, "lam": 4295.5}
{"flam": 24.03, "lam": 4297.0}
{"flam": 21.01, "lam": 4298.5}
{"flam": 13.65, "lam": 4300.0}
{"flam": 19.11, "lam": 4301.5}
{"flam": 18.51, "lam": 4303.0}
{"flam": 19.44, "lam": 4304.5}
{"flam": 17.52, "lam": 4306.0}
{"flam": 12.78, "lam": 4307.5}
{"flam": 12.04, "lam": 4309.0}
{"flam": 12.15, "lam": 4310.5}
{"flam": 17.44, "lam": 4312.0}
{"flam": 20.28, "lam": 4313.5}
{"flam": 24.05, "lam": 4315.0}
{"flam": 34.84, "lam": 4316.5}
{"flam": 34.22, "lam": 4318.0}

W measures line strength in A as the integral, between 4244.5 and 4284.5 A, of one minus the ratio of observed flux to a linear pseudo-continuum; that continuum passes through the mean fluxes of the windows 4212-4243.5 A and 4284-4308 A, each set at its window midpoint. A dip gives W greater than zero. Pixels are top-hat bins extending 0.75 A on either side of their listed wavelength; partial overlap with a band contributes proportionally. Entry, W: -1.4 A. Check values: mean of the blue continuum 21.8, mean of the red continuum 20.4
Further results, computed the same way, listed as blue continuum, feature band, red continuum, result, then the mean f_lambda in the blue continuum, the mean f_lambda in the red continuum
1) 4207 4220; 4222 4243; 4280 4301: 2.9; 24.1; 21.9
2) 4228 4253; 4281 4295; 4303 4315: -3.2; 22.5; 16.6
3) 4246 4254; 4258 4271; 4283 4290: -1.1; 20.5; 22.6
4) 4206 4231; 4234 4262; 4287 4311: -1.1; 22.1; 19.1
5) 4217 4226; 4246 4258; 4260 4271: 0.9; 21.8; 22.8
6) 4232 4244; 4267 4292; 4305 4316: -2.0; 22.5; 17.1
